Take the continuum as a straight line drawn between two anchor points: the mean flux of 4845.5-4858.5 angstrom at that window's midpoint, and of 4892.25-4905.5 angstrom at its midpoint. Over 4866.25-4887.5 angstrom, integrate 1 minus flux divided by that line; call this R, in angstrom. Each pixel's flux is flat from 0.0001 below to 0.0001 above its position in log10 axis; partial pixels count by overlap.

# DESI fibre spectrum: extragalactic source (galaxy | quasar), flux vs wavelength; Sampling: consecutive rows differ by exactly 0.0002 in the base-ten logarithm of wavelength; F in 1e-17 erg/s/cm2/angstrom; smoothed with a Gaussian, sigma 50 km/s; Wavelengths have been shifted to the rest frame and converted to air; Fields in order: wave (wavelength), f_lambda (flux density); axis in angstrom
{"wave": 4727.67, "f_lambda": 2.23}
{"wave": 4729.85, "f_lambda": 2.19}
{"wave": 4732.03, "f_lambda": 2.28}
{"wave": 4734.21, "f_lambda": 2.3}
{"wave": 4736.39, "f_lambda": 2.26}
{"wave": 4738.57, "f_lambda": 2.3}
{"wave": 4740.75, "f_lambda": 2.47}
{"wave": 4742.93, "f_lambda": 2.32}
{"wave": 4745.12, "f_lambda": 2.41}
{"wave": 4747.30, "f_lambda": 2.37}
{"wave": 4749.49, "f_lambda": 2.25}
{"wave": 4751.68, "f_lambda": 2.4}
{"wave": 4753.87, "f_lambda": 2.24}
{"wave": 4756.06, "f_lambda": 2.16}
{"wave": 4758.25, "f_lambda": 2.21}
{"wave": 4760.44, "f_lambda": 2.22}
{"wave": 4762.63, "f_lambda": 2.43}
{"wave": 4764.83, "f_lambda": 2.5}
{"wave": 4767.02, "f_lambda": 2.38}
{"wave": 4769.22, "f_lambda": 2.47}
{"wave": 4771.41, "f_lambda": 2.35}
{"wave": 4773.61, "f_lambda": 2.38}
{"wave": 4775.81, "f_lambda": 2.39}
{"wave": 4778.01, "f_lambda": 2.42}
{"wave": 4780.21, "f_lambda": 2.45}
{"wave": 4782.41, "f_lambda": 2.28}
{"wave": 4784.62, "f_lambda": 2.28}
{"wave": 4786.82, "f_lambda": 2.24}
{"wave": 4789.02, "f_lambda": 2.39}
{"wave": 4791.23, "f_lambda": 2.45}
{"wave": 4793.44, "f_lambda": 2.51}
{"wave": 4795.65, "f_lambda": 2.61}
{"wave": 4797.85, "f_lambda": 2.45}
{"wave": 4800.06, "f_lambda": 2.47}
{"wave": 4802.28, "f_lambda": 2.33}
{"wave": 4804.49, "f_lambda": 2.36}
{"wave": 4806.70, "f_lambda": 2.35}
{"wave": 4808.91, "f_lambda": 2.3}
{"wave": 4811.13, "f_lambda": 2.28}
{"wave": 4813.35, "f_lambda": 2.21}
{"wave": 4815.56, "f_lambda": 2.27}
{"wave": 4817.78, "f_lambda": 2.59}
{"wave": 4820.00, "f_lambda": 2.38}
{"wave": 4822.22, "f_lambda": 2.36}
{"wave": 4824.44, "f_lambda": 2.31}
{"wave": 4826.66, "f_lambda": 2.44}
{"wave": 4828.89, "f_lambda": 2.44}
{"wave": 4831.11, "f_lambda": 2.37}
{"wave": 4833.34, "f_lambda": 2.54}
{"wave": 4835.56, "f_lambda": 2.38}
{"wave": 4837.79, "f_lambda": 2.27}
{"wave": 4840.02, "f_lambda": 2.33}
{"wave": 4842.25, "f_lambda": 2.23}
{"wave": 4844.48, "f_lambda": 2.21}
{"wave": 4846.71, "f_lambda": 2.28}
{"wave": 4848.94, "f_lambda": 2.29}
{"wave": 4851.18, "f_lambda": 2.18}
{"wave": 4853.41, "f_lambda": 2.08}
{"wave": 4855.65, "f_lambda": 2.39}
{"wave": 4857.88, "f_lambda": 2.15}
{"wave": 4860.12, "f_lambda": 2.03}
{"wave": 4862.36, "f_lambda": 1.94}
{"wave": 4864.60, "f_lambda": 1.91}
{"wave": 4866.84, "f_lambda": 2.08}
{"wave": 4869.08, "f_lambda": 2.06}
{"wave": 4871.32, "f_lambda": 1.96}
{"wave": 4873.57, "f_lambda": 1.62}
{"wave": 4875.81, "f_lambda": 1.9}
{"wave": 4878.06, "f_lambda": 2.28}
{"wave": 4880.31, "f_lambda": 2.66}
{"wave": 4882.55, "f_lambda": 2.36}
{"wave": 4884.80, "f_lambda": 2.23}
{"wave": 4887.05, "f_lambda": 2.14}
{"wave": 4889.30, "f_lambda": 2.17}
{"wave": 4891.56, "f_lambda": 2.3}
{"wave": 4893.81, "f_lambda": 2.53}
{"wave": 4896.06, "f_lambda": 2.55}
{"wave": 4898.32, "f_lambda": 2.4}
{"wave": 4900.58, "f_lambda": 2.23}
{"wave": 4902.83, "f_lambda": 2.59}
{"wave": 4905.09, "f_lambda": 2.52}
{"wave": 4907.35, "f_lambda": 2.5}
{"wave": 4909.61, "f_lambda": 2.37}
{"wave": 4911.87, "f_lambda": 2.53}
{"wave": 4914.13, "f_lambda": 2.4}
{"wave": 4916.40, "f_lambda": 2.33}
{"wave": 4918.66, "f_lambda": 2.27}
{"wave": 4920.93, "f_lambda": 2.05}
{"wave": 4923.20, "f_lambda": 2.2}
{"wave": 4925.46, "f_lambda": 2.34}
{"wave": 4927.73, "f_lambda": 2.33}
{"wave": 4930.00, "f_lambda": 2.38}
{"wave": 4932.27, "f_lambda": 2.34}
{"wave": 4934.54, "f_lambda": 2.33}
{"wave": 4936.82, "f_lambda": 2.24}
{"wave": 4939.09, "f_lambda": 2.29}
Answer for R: 2.04 angstrom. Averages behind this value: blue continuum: 2.23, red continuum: 2.46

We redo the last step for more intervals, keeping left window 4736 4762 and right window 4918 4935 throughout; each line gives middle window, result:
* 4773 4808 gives -1.5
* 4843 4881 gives 2.9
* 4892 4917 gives -1.8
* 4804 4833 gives -0.9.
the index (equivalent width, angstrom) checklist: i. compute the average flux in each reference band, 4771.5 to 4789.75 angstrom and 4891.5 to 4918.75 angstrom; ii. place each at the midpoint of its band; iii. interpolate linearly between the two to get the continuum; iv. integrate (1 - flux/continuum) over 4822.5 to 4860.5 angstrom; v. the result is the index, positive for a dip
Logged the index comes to 1.5 angstrom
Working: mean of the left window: 2.35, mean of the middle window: 2.3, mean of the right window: 2.44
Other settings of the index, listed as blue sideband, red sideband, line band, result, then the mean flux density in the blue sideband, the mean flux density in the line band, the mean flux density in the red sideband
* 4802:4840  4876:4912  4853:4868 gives 1.8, 2.36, 2.08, 2.38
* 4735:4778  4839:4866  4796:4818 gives -1.1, 2.34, 2.36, 2.17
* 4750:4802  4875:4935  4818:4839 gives -0.3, 2.38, 2.4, 2.34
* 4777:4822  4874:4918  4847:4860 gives 0.9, 2.38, 2.21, 2.36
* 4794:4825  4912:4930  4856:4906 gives 2.4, 2.38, 2.21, 2.3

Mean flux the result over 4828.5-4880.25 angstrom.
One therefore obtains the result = 2.18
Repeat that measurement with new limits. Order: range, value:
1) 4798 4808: 2.38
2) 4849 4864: 2.13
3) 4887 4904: 2.38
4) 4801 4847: 2.35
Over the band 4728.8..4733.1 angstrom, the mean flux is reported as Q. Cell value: 2.23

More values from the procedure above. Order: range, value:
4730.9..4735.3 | 2.29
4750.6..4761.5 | 2.25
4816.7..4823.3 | 2.44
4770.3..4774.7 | 2.37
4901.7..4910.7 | 2.5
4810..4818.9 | 2.34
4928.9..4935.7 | 2.35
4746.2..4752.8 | 2.34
